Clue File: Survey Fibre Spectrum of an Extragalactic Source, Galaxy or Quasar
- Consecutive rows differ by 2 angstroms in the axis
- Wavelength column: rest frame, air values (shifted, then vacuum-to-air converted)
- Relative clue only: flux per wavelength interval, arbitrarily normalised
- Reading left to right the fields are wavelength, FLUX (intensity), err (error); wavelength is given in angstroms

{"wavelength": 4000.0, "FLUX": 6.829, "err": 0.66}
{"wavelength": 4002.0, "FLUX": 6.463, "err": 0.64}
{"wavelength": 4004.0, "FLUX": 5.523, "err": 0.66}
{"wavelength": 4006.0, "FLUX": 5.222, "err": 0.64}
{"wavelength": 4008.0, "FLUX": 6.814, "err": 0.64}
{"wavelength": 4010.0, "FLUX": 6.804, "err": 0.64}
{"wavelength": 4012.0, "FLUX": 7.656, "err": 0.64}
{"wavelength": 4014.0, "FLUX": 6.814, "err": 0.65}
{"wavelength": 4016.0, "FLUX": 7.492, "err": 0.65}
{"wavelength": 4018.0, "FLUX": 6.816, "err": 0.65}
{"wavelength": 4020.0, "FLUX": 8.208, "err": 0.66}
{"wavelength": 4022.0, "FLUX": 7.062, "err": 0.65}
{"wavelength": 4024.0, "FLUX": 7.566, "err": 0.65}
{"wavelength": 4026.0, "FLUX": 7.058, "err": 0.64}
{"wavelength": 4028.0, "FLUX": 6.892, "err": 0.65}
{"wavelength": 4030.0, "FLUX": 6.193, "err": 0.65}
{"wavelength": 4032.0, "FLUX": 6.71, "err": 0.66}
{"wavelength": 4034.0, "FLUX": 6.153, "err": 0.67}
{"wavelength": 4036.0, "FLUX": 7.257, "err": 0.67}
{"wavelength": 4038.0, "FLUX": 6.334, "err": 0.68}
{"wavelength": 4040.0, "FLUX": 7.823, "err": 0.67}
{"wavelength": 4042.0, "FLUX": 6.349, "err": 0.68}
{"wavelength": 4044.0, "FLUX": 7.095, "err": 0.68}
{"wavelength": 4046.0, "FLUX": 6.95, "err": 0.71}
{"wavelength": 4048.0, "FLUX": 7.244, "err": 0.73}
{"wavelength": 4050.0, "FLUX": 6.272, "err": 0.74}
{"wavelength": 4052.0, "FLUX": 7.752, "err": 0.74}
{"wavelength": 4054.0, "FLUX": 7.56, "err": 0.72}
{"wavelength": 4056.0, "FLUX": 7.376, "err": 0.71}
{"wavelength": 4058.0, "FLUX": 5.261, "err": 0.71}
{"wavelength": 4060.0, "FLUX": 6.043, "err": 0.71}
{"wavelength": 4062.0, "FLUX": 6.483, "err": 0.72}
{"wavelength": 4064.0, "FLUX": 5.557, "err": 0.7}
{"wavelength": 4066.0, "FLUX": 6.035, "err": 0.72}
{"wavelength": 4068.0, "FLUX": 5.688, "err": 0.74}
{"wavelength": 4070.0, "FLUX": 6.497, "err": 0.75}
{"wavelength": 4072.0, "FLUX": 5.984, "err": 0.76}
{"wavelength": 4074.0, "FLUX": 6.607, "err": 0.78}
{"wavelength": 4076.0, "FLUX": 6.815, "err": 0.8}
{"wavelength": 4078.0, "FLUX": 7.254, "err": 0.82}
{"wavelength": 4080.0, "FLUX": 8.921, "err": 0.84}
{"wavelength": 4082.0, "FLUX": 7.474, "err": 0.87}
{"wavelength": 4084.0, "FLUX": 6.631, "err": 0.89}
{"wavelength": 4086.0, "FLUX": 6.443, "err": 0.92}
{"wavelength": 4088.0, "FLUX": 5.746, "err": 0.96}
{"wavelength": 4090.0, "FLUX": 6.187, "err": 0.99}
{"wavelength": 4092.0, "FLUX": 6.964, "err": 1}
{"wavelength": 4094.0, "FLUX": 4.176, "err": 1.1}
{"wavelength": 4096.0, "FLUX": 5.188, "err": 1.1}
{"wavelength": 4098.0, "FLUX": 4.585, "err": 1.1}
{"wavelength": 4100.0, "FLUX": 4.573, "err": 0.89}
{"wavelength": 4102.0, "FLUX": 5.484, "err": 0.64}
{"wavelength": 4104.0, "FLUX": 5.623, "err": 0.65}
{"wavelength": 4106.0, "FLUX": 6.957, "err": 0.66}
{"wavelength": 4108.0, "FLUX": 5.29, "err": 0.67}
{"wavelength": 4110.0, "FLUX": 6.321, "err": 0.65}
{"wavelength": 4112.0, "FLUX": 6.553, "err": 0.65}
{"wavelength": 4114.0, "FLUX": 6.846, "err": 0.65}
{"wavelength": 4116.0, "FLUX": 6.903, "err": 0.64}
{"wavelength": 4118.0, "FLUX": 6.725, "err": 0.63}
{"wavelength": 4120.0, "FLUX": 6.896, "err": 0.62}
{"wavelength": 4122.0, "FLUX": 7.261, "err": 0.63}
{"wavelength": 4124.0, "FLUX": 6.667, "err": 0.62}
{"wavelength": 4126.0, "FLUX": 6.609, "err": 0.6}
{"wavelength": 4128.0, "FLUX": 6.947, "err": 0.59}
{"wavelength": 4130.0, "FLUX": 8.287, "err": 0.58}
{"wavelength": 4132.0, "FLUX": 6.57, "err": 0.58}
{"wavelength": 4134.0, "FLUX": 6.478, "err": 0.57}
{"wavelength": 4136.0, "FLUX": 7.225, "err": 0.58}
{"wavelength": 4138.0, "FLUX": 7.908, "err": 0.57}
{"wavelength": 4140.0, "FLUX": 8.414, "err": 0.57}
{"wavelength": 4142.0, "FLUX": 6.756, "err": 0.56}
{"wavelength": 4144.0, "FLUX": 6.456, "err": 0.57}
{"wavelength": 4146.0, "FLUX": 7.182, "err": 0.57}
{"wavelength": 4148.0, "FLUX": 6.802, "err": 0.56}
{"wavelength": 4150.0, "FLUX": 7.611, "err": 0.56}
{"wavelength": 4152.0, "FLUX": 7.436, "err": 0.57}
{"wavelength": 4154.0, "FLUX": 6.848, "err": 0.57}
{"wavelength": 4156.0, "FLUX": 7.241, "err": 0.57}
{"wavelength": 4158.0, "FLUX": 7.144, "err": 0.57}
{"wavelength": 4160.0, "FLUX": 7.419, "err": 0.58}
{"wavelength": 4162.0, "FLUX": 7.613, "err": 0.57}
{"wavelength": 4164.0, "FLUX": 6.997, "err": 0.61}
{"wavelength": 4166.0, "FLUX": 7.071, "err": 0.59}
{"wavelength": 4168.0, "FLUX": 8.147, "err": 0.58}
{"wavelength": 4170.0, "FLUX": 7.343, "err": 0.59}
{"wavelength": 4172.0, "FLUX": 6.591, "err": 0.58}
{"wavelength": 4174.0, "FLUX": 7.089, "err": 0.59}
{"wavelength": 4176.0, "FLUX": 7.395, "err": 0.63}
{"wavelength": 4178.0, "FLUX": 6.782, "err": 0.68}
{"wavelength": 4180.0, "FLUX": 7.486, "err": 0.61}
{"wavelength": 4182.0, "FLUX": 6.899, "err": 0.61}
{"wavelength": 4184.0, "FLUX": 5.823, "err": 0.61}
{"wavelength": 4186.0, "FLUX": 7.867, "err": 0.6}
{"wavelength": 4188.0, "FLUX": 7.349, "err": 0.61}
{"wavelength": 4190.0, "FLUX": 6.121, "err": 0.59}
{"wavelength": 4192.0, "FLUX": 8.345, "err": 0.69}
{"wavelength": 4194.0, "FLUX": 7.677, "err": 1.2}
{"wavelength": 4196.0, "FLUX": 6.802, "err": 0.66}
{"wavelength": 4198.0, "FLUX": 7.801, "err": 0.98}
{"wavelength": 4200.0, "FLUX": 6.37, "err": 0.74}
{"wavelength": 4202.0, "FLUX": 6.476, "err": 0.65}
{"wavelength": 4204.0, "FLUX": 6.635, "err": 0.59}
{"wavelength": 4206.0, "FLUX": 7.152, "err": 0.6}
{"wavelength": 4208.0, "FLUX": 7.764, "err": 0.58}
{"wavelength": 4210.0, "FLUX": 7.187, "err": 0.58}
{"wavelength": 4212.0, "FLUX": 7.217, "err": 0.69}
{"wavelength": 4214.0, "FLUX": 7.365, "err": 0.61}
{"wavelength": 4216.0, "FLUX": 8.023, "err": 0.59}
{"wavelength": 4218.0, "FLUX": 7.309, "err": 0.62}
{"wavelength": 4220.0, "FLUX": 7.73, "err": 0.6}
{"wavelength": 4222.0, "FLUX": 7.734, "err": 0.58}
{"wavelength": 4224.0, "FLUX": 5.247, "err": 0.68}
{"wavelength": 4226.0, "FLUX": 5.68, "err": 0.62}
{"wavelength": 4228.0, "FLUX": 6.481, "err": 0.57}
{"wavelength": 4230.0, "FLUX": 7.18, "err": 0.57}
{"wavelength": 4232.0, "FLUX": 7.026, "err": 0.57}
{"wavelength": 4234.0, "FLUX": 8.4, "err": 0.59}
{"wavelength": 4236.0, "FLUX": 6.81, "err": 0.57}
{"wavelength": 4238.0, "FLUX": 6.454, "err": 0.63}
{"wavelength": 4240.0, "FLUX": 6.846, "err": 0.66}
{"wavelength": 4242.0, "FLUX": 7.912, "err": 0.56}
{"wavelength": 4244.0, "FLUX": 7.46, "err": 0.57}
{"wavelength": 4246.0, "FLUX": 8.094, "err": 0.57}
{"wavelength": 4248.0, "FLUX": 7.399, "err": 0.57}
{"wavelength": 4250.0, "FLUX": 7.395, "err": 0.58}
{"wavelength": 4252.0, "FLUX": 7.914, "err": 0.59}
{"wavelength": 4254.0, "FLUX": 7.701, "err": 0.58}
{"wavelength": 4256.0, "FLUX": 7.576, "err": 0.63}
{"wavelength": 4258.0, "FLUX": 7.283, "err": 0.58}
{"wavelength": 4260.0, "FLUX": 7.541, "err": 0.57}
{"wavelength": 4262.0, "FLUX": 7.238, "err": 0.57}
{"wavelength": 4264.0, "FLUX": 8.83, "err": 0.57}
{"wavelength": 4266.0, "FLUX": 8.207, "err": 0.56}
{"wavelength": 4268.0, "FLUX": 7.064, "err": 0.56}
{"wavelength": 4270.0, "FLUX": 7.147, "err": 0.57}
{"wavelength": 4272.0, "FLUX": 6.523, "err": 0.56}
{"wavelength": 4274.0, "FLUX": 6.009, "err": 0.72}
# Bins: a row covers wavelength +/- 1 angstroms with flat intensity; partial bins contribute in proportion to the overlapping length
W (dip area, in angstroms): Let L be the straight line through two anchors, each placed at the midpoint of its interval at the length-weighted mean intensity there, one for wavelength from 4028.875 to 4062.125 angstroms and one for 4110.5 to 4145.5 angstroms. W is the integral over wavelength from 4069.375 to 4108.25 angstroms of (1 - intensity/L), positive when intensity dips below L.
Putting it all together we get 4.0 angstroms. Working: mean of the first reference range 6.76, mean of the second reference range 7.02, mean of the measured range 6.18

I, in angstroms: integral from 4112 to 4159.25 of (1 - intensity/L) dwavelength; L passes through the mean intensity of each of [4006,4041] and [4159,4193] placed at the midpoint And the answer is 0.4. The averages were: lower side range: 6.99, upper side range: 7.2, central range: 7.09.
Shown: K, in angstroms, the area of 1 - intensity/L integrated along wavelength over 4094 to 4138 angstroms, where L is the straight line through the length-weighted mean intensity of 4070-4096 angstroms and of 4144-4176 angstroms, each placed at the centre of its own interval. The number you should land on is 3.1 angstroms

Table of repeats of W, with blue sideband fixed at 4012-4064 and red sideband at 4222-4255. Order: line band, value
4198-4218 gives -0.2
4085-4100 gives 3.1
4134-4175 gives -1.2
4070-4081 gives -0.2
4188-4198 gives -0.3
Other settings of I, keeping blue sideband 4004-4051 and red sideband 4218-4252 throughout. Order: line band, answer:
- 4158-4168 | -0.4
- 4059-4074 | 1.8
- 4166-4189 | -0.3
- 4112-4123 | 0.2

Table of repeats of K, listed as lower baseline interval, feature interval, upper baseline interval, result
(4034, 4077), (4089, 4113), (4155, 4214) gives 4.05 angstroms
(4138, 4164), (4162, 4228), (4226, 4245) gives 0.62 angstroms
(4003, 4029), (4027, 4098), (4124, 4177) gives 4.79 angstroms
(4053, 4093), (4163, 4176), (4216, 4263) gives -0.47 angstroms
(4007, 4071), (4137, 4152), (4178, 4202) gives -0.65 angstroms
